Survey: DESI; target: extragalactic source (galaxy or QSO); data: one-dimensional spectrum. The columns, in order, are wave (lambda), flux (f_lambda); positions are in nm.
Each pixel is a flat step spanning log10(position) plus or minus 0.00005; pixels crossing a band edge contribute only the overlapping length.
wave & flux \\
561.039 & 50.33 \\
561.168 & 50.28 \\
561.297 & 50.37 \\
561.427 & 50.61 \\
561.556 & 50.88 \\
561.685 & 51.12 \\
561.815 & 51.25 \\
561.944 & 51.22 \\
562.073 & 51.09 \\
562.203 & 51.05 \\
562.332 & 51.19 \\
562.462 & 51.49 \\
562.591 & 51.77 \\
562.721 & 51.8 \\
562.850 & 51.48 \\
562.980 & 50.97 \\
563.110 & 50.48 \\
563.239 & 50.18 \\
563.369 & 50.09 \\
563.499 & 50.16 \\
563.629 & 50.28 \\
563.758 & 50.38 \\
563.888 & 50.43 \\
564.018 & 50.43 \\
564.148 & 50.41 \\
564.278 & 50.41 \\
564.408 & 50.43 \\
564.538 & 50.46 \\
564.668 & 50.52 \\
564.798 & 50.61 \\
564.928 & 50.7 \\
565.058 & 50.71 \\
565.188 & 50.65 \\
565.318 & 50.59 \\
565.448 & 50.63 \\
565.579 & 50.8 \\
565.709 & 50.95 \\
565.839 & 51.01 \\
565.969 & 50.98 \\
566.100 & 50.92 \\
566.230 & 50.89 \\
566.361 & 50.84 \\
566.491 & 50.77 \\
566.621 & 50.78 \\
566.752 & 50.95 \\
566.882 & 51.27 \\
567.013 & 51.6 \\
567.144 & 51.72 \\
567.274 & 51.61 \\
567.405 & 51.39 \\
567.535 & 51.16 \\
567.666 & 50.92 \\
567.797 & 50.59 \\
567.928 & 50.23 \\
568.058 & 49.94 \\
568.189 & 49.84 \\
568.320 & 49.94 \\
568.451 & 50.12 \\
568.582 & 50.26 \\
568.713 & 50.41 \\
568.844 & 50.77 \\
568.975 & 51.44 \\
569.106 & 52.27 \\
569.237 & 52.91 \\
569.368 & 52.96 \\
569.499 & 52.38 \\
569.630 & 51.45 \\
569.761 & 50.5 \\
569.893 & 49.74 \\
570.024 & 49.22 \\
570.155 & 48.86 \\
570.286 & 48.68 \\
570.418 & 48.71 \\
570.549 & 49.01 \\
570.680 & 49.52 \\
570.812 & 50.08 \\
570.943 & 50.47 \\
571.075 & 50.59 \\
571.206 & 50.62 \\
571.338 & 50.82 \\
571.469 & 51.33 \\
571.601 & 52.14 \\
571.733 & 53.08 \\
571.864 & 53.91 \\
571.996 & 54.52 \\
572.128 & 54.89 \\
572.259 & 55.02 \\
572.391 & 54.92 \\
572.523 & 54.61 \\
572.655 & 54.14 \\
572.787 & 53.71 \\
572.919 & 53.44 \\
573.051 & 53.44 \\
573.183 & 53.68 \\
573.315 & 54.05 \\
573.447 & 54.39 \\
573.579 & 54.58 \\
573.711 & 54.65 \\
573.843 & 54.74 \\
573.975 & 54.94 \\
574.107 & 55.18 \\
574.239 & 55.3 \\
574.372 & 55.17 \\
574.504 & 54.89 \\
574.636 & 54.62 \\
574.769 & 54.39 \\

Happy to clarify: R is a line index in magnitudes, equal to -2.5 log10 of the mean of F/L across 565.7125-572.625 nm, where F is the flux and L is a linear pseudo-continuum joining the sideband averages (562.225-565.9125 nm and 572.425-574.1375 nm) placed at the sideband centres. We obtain 0.03 mag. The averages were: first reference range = 50.7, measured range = 51.2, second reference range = 54.3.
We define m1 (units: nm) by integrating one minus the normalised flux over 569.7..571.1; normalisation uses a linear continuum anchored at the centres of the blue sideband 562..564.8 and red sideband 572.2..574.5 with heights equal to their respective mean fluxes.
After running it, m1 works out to 0.100 nm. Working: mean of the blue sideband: 50.7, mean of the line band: 49.5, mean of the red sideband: 54.5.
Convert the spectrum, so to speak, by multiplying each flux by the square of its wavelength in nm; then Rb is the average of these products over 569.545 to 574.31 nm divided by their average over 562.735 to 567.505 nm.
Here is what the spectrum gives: 1.1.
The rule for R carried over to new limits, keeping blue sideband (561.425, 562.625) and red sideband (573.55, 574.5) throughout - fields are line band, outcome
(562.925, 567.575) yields 0.031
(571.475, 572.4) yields 0.010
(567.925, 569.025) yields 0.061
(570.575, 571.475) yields 0.076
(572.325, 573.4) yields 0.013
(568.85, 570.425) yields 0.057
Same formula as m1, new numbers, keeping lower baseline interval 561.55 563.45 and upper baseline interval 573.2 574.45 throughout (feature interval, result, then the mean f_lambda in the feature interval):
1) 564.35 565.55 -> 0.03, 50.6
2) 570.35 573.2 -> 0.09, 52.4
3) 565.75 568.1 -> 0.07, 51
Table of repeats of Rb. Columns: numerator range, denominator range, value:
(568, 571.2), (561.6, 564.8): 1.02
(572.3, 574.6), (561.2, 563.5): 1.11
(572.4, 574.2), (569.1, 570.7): 1.09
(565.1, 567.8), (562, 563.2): 1.01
